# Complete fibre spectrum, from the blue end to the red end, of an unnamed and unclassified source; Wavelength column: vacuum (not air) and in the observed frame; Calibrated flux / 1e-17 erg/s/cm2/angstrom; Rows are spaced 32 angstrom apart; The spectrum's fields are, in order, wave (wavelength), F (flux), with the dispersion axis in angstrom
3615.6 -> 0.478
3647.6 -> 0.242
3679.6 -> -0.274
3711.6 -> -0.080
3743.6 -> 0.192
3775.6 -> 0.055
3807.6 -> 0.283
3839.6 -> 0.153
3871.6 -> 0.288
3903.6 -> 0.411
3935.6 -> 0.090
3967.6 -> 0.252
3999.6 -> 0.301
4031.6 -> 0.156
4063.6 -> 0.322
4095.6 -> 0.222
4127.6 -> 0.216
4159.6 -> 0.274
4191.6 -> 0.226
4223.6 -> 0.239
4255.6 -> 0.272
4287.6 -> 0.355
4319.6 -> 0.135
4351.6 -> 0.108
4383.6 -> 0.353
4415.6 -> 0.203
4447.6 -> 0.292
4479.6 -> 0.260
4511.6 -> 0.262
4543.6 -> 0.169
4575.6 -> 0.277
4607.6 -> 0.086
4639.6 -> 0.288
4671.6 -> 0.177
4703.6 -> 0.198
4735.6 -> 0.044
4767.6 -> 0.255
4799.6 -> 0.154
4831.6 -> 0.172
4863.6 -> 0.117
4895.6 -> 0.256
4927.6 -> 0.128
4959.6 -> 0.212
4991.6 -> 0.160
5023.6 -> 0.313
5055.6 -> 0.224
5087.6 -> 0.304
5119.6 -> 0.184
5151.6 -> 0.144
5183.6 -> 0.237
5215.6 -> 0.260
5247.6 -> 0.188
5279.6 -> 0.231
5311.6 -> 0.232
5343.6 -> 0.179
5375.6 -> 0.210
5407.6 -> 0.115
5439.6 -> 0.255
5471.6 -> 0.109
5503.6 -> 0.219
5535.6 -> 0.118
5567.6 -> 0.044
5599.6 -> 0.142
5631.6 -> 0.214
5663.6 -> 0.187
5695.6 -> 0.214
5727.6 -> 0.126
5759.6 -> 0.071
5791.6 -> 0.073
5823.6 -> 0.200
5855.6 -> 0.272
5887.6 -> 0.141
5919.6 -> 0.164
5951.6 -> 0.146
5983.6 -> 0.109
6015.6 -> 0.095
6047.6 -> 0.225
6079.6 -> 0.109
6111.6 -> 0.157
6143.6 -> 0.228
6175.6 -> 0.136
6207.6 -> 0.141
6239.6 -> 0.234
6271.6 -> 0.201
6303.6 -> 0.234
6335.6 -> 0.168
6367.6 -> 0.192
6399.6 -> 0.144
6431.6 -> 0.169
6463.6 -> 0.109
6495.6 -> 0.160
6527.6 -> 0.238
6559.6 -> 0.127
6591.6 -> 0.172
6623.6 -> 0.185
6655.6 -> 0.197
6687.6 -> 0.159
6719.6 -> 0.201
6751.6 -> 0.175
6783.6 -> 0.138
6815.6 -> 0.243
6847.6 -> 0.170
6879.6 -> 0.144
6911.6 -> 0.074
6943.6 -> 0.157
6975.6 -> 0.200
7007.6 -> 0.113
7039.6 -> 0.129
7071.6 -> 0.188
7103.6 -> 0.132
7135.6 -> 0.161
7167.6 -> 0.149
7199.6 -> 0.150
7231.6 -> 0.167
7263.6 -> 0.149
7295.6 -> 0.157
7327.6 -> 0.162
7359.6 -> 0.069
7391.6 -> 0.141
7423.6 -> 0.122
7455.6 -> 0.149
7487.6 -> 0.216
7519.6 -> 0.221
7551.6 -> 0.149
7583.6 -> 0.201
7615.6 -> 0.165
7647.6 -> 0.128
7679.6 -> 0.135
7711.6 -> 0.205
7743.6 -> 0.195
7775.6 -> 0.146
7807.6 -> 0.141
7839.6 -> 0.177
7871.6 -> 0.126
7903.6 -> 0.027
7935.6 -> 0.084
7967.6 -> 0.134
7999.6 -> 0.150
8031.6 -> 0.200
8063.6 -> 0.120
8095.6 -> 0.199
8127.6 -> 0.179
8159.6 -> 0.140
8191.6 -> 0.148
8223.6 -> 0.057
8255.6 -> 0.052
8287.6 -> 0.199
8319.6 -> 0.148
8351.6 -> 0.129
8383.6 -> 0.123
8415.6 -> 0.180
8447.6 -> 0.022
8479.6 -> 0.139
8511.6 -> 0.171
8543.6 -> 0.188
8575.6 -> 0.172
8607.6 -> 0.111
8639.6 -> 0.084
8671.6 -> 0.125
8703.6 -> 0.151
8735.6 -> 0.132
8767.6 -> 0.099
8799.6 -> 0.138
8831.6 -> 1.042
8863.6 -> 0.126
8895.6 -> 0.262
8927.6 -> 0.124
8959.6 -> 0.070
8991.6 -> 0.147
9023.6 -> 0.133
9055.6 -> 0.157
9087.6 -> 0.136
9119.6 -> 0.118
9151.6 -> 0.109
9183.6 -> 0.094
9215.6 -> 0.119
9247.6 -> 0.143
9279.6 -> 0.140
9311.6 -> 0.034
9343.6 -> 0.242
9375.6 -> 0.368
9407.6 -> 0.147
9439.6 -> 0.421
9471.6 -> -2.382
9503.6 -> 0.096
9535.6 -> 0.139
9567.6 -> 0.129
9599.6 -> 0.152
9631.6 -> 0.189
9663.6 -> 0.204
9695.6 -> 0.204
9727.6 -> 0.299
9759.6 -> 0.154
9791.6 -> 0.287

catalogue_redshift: 1.37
